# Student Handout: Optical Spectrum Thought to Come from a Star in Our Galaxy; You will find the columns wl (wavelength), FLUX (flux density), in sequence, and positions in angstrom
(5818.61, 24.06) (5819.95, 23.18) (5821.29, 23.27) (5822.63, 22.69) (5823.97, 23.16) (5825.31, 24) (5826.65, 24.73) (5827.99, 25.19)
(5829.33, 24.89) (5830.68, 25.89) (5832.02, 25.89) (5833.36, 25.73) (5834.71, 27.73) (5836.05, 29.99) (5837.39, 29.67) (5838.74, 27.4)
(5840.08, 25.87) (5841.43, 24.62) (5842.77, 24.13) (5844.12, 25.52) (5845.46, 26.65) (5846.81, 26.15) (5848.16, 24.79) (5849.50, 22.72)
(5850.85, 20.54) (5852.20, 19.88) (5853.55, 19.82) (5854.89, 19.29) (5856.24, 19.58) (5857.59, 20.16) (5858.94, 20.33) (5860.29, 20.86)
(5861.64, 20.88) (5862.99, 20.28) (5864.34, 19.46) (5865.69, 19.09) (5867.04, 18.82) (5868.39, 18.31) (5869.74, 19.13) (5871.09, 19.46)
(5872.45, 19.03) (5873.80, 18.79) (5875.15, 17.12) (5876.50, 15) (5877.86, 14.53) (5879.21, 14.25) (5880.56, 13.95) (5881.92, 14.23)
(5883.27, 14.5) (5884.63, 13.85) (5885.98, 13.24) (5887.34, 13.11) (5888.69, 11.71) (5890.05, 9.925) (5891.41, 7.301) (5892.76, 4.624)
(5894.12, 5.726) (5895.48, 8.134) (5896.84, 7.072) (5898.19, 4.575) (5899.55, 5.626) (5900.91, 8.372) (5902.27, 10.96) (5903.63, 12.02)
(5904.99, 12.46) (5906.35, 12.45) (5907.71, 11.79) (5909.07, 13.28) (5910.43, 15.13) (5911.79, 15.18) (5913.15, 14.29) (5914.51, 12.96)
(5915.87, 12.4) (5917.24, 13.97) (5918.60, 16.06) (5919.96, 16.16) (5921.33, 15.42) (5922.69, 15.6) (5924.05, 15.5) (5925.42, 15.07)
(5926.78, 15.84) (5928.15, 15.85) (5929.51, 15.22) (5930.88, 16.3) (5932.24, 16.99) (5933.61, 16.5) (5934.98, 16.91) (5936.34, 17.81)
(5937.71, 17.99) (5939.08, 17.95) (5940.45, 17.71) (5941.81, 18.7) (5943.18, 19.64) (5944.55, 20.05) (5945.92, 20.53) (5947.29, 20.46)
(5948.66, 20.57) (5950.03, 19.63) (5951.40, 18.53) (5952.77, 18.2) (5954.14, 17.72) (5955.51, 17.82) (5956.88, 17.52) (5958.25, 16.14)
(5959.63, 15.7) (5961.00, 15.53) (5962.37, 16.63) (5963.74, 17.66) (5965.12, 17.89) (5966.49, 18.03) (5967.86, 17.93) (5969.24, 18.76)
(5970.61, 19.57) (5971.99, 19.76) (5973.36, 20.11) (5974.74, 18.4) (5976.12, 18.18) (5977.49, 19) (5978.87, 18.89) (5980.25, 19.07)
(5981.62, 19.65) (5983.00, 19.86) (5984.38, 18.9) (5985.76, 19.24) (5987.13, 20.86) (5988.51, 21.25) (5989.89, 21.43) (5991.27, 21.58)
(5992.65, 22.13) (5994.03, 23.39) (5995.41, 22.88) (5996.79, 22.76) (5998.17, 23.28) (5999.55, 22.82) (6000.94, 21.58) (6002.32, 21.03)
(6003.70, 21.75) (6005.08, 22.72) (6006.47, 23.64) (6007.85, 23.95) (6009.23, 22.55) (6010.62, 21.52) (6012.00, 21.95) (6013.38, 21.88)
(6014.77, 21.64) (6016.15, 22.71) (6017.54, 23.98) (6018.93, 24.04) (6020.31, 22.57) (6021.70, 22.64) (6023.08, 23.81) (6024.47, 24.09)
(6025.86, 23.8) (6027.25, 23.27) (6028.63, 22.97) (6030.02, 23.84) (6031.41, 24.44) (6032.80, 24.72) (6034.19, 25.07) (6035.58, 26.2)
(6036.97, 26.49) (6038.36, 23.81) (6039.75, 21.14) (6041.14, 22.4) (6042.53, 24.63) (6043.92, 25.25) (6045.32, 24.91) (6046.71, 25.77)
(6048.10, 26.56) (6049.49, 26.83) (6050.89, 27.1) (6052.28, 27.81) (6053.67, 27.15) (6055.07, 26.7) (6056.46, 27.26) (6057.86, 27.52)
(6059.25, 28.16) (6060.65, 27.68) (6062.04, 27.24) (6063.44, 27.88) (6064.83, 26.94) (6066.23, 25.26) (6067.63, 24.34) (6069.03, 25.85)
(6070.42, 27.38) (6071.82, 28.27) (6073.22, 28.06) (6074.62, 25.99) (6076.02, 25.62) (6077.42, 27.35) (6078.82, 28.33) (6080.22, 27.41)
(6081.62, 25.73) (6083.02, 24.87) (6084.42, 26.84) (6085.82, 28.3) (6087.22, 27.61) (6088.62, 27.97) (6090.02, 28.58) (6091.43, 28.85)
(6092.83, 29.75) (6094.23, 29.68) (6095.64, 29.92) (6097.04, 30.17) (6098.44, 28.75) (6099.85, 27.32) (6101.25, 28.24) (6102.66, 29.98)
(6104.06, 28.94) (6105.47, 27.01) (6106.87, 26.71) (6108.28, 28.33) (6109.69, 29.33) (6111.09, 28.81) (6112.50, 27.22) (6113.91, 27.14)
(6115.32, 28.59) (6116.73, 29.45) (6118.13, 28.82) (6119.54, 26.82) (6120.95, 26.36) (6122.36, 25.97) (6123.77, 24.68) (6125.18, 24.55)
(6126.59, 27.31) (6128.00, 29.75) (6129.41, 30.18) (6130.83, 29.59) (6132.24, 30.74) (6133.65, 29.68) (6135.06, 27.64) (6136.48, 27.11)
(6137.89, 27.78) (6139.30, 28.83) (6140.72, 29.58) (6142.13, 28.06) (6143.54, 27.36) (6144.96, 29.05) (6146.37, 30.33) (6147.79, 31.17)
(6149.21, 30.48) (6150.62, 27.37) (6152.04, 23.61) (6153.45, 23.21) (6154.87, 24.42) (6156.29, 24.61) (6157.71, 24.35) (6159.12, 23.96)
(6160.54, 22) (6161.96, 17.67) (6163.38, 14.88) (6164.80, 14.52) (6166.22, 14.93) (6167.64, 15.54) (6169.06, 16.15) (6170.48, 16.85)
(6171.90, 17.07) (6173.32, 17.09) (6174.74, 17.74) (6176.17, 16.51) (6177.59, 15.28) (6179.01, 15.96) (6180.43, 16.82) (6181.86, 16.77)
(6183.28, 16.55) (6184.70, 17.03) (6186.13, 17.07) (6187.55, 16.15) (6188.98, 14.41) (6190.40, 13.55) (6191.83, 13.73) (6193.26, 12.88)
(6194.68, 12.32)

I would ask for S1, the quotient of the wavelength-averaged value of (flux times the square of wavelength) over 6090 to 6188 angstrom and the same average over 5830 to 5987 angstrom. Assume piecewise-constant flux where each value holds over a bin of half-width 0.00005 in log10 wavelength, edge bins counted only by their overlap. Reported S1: 1.52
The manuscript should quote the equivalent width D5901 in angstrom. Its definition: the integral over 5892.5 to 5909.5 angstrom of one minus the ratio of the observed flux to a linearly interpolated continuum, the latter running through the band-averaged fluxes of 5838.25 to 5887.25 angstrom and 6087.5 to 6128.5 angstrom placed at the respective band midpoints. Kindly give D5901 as 9.7 angstrom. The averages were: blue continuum 19.7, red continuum 28.1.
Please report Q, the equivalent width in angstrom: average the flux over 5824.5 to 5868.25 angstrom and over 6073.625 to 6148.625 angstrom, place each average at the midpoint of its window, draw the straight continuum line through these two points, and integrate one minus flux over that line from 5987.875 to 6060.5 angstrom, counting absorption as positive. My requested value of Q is 7.2 angstrom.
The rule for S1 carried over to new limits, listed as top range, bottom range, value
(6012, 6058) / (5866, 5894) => 1.80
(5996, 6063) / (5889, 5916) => 2.49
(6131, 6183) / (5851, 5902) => 1.67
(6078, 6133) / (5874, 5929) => 2.39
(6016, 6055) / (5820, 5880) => 1.18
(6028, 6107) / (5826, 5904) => 1.57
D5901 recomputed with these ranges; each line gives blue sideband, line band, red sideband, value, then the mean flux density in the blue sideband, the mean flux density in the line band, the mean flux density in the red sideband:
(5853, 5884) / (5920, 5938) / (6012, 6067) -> 3.8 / 18.1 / 16.2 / 25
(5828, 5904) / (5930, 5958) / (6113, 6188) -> 1.8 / 18.1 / 18.3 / 23.4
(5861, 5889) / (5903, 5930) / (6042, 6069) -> 6.6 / 16.7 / 14.3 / 26.6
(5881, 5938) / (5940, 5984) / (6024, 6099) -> -2.7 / 12.9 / 18.6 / 26.5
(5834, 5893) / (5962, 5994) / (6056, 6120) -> 5.7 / 19.3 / 19.5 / 27.8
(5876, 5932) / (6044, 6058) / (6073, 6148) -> -1.8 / 12.6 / 26.7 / 28.1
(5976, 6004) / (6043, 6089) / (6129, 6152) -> -3.5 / 21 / 26.8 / 28.9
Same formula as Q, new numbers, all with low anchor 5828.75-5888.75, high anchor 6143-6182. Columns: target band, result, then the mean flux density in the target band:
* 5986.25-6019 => -2.4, 22.3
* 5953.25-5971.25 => 2.9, 17.5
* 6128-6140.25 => -4.7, 29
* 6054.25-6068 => -4.0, 27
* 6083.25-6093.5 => -3.6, 28.1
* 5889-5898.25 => 6.1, 7.11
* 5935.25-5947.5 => 1.1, 18.9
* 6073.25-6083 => -2.7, 26.7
